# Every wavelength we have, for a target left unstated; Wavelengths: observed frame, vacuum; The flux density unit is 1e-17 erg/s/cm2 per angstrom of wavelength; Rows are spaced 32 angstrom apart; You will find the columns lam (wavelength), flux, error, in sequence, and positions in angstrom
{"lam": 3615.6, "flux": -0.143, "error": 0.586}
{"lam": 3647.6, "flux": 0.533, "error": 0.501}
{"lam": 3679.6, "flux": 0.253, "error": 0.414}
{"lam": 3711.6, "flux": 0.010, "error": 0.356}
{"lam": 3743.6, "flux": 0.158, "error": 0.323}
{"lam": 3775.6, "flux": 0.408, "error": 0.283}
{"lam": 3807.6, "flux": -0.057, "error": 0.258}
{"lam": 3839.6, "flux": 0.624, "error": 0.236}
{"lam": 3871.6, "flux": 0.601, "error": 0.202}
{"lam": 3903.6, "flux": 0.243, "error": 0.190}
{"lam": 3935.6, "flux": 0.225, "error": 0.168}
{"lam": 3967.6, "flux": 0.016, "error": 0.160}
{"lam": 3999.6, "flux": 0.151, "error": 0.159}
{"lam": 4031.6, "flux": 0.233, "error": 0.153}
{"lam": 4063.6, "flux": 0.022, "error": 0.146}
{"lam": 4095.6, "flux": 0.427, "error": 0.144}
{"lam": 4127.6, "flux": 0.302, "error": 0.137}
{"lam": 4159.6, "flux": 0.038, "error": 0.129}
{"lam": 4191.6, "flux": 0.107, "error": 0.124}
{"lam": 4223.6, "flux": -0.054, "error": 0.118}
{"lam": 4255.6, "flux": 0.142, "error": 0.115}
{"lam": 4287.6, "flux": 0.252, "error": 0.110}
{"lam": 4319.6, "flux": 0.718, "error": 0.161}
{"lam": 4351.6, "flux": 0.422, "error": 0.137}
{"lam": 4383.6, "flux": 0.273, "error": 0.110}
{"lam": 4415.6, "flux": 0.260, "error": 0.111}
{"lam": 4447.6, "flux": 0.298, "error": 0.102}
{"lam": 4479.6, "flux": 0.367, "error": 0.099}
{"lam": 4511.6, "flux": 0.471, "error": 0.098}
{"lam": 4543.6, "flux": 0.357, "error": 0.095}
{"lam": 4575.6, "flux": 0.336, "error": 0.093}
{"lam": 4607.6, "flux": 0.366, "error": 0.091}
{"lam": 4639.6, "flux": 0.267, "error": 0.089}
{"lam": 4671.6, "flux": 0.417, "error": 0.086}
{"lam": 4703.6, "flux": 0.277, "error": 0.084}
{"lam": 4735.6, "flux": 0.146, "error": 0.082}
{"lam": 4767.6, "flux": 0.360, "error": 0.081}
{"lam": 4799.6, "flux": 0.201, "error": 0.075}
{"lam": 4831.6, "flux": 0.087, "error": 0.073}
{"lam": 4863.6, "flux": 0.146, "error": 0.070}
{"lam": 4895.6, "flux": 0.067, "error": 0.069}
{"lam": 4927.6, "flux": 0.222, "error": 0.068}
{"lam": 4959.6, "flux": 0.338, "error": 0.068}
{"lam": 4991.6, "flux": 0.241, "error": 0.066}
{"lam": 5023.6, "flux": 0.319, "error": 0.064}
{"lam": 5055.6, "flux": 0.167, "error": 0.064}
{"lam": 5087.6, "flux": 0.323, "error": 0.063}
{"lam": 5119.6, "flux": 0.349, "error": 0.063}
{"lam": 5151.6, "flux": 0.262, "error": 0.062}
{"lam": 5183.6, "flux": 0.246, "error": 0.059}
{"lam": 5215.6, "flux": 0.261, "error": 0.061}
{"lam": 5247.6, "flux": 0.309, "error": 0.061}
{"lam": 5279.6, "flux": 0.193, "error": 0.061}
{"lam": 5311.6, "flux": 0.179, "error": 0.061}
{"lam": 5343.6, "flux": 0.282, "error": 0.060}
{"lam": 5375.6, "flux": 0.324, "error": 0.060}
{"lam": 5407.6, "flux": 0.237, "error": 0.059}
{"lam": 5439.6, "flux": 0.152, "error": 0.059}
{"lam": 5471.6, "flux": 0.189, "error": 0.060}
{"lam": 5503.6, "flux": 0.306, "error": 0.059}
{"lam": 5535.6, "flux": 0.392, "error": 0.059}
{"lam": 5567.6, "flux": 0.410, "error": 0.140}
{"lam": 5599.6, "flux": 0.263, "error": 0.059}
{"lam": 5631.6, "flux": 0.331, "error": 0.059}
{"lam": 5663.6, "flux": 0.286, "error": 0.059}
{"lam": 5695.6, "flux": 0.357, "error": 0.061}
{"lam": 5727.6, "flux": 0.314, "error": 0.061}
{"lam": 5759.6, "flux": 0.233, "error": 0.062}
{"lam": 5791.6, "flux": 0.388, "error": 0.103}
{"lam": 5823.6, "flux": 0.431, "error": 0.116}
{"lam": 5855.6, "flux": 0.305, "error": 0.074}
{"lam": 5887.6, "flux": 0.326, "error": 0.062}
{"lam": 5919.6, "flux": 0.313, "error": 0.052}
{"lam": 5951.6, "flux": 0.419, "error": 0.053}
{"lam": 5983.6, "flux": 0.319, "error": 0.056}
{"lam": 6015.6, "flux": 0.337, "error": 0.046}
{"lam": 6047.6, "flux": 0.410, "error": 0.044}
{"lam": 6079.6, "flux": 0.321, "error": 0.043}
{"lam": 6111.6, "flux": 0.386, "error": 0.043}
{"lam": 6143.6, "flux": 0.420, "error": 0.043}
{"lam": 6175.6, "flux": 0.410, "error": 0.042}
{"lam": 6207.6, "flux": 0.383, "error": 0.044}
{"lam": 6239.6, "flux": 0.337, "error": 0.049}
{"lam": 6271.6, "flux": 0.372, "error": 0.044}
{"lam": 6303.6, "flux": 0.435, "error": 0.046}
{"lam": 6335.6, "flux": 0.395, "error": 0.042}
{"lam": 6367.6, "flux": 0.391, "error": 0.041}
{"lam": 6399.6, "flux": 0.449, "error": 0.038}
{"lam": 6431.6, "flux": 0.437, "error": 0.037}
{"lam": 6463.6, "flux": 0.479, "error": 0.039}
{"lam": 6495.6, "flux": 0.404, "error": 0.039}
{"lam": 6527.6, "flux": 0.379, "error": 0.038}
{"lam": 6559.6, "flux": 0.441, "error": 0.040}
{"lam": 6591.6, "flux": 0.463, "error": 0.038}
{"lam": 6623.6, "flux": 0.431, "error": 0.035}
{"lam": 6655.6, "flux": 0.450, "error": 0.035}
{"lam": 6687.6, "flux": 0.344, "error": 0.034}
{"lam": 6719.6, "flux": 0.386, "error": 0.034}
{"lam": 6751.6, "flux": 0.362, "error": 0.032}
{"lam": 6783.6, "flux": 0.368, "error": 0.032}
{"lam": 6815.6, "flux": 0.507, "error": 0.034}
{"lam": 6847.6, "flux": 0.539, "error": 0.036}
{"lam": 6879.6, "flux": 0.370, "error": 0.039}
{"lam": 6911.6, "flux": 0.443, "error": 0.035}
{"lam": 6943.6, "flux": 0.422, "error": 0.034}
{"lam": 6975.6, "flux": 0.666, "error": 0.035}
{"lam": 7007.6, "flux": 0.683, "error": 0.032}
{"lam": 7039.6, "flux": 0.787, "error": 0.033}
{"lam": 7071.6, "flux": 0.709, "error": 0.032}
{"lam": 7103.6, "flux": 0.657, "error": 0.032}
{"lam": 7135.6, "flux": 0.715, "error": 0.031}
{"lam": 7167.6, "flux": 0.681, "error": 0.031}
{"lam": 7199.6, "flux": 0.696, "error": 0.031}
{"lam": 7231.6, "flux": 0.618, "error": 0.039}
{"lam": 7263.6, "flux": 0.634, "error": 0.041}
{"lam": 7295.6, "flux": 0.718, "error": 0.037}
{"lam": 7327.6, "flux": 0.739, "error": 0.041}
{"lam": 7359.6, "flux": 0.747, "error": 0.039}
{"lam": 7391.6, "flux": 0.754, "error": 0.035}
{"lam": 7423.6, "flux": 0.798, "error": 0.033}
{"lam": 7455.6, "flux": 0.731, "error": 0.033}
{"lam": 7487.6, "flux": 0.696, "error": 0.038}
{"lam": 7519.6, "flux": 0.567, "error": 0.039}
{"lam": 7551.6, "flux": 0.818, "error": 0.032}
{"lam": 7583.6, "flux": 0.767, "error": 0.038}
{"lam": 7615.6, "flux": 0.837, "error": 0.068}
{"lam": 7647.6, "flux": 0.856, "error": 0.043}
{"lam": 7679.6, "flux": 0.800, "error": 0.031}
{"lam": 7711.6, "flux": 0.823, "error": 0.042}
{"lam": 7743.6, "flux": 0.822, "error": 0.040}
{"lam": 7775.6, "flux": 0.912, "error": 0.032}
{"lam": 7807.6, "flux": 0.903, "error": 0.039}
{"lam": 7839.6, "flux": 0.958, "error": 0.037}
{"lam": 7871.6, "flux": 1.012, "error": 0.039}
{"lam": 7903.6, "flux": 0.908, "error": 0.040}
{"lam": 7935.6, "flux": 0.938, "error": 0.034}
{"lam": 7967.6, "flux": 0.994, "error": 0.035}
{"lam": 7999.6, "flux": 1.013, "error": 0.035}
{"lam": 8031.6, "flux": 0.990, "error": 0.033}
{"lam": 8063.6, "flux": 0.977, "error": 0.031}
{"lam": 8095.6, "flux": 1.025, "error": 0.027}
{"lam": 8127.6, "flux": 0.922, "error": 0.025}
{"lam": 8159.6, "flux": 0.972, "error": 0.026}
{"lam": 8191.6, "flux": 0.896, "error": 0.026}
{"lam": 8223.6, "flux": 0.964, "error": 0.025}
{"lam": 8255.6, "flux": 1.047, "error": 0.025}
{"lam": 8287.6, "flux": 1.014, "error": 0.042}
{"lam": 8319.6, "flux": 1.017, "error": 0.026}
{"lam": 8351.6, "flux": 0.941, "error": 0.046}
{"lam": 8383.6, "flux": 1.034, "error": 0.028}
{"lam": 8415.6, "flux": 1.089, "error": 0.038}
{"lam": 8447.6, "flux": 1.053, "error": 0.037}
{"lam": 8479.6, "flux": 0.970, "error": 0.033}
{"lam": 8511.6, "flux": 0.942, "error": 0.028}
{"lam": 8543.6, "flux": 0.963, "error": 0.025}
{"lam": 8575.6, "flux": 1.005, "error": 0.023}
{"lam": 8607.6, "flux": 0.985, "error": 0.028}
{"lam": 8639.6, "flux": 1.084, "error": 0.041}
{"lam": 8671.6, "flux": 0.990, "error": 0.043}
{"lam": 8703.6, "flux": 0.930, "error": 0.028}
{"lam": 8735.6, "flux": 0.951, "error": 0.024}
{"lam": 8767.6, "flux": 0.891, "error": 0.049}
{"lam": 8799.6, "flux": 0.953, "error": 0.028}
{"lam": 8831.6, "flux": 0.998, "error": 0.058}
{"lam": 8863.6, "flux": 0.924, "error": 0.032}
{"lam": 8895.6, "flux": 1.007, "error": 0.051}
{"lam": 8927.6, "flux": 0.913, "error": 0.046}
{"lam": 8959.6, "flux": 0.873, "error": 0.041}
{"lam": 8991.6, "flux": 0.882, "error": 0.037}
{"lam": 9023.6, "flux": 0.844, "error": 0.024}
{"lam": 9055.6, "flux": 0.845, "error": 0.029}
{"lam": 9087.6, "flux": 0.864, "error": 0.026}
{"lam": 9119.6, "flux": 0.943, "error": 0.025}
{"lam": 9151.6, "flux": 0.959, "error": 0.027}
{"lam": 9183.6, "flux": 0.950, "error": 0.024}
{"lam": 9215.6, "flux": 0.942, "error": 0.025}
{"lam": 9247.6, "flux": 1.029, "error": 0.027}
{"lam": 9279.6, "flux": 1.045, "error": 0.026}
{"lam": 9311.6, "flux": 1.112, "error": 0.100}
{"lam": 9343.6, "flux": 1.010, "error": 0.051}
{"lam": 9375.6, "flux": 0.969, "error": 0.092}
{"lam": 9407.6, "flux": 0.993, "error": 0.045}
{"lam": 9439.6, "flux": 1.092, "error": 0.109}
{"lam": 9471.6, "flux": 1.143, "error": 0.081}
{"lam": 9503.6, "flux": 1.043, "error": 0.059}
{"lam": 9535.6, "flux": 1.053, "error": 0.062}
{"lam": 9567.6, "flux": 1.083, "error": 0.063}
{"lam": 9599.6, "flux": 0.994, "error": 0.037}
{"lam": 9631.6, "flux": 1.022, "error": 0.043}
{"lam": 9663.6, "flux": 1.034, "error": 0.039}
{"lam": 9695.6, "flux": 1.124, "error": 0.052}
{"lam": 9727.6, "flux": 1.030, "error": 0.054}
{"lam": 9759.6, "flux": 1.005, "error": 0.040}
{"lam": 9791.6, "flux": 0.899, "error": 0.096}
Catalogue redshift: 0.75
